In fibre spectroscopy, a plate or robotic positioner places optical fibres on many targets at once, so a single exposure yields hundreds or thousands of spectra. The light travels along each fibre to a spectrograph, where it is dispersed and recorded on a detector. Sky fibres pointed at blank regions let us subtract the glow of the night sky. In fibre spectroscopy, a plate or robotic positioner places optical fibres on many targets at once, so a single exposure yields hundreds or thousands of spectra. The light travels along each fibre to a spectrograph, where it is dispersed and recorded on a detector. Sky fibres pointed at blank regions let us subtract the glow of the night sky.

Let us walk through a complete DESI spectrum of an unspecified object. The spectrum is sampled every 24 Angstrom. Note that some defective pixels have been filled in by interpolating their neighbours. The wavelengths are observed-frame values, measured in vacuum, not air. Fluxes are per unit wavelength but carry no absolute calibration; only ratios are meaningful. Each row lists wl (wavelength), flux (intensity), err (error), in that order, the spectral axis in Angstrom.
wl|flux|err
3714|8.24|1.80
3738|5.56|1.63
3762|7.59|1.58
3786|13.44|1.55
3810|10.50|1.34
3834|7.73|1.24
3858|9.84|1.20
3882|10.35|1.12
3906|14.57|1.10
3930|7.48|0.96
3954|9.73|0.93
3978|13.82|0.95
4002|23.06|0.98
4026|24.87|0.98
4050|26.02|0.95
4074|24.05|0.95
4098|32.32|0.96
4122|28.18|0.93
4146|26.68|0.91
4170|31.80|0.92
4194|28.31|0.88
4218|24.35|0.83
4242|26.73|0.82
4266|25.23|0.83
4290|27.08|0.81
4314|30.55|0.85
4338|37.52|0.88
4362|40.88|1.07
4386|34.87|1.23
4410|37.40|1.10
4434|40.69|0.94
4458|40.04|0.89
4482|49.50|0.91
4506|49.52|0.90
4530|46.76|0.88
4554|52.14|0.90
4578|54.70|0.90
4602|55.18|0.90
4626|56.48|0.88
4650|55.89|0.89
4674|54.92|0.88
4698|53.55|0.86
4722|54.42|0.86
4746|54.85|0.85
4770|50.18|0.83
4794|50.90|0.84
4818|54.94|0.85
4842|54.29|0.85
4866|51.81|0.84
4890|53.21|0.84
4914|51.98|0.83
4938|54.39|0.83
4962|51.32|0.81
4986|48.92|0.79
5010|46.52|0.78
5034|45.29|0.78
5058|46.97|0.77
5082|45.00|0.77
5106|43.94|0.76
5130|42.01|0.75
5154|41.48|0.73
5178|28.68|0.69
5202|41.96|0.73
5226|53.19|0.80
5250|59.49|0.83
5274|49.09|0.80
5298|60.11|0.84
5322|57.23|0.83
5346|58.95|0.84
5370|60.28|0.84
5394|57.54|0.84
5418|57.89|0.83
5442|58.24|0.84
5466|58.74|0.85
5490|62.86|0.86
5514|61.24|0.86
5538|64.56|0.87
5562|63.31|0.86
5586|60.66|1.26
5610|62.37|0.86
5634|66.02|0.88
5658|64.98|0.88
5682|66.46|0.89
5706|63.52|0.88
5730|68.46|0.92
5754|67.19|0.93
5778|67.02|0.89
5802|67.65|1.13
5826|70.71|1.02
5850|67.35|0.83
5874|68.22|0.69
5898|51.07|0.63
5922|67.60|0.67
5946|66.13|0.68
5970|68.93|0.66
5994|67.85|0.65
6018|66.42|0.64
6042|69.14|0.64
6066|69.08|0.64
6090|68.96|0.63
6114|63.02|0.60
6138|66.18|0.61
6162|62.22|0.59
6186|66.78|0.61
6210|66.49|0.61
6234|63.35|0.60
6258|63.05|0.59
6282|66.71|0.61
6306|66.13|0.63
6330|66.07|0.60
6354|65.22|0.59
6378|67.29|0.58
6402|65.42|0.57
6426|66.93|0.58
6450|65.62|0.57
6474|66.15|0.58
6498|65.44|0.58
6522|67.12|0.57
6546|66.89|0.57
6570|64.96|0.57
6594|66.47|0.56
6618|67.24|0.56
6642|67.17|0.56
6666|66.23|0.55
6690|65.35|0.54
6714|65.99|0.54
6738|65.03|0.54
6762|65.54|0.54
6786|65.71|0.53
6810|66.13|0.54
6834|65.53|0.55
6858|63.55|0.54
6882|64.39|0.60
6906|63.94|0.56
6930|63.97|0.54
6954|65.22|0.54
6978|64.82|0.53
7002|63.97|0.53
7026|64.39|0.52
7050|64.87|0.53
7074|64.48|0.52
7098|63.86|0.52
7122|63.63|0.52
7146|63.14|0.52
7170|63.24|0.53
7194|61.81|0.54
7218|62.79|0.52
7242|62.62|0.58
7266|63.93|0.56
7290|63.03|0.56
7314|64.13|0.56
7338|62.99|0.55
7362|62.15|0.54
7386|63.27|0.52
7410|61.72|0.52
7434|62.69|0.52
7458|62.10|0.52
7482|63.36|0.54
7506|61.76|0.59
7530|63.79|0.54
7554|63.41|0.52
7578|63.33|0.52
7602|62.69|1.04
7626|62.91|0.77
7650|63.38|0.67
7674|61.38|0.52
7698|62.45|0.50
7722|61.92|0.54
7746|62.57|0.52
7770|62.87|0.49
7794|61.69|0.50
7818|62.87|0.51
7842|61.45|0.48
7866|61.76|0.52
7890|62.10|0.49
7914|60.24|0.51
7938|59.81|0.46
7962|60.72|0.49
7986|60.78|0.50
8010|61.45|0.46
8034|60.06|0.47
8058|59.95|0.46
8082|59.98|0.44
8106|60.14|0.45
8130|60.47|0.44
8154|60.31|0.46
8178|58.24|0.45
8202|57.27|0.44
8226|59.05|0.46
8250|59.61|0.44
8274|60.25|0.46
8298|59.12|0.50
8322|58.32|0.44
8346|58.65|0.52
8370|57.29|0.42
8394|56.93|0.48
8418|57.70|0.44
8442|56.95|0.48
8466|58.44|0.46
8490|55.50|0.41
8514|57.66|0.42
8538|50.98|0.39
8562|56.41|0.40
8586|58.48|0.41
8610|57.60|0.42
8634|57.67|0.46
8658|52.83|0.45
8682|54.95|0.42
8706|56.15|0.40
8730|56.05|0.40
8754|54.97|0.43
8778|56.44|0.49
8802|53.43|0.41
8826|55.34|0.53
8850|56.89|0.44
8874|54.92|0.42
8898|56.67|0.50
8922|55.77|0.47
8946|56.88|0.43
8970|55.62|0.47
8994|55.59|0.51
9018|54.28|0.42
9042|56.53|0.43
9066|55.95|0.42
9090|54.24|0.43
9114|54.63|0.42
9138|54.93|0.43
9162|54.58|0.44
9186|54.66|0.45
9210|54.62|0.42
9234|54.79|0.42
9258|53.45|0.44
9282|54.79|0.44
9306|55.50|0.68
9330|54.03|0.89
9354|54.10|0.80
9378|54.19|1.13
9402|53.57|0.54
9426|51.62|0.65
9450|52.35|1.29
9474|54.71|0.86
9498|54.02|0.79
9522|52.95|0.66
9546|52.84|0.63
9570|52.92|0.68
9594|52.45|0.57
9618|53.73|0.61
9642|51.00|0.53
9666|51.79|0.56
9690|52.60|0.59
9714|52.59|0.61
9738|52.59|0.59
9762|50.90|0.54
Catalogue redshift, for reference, 0.00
